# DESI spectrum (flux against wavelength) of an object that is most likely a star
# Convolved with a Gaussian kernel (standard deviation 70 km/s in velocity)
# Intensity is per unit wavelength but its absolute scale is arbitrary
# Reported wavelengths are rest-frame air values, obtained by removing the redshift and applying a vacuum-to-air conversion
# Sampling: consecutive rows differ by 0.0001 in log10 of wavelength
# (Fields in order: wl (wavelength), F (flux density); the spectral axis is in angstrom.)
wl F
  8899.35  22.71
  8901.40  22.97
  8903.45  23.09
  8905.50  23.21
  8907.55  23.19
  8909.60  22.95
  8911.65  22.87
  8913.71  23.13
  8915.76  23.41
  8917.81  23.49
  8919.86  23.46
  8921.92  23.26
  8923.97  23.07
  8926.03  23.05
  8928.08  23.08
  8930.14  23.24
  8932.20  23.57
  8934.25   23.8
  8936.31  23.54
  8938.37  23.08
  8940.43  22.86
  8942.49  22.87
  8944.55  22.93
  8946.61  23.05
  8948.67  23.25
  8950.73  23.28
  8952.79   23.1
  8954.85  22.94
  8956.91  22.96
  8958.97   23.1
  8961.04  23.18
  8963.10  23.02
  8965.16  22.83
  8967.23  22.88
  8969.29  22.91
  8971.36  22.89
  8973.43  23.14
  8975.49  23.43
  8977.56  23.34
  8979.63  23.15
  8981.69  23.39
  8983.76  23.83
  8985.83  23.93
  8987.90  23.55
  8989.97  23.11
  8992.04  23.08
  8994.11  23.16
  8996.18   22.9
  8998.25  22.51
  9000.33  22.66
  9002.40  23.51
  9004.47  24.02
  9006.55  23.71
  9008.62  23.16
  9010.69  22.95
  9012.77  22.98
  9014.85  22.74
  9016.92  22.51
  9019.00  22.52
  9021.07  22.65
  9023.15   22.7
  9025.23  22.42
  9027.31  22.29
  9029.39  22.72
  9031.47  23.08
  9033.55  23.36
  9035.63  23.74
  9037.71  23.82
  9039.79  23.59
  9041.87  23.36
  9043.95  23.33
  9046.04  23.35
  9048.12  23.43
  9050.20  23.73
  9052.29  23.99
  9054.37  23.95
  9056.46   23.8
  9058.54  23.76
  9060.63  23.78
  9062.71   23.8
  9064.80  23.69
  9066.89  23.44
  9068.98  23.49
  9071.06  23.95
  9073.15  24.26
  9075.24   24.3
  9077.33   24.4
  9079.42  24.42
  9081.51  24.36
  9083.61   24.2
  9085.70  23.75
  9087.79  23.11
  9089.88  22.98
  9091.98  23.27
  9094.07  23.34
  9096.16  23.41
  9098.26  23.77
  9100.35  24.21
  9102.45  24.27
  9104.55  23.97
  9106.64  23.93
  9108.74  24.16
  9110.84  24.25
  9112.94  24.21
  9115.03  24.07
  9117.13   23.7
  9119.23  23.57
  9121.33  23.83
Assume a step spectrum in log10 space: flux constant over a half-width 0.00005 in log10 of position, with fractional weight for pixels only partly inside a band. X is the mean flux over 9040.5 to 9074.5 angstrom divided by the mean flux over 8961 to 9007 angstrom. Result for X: 1.02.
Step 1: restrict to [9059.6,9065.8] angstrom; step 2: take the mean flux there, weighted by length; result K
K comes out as 23.8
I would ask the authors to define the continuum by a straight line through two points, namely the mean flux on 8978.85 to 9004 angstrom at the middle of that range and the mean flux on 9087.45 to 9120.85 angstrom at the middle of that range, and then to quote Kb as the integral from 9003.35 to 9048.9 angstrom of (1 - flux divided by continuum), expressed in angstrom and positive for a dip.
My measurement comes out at 0.6 angstrom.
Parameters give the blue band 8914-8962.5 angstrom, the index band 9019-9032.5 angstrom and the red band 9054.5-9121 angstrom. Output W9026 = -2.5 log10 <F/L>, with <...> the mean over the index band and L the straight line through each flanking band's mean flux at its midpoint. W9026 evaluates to 0.04 mag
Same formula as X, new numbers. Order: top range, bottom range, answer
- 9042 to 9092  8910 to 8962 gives 1.03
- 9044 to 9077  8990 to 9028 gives 1.04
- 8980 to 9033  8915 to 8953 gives 0.99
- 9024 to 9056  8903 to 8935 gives 1.00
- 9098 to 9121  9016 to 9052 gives 1.04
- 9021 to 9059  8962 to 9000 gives 1.01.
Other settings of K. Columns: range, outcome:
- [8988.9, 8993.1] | 23.1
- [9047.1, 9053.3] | 23.7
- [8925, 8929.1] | 23.1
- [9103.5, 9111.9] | 24.1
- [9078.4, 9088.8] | 24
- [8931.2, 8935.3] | 23.7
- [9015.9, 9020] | 22.5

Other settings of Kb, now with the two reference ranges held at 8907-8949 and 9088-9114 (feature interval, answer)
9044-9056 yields -0.02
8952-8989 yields 0.23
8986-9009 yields 0.19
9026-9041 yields 0.22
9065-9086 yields -0.31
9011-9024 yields 0.45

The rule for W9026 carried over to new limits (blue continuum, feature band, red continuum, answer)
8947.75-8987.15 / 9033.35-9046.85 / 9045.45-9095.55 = 0.00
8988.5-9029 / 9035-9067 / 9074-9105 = -0.01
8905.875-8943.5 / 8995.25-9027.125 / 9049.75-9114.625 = 0.03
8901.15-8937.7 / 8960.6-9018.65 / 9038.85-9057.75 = 0.01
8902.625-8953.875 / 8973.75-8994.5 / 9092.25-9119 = 0.00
